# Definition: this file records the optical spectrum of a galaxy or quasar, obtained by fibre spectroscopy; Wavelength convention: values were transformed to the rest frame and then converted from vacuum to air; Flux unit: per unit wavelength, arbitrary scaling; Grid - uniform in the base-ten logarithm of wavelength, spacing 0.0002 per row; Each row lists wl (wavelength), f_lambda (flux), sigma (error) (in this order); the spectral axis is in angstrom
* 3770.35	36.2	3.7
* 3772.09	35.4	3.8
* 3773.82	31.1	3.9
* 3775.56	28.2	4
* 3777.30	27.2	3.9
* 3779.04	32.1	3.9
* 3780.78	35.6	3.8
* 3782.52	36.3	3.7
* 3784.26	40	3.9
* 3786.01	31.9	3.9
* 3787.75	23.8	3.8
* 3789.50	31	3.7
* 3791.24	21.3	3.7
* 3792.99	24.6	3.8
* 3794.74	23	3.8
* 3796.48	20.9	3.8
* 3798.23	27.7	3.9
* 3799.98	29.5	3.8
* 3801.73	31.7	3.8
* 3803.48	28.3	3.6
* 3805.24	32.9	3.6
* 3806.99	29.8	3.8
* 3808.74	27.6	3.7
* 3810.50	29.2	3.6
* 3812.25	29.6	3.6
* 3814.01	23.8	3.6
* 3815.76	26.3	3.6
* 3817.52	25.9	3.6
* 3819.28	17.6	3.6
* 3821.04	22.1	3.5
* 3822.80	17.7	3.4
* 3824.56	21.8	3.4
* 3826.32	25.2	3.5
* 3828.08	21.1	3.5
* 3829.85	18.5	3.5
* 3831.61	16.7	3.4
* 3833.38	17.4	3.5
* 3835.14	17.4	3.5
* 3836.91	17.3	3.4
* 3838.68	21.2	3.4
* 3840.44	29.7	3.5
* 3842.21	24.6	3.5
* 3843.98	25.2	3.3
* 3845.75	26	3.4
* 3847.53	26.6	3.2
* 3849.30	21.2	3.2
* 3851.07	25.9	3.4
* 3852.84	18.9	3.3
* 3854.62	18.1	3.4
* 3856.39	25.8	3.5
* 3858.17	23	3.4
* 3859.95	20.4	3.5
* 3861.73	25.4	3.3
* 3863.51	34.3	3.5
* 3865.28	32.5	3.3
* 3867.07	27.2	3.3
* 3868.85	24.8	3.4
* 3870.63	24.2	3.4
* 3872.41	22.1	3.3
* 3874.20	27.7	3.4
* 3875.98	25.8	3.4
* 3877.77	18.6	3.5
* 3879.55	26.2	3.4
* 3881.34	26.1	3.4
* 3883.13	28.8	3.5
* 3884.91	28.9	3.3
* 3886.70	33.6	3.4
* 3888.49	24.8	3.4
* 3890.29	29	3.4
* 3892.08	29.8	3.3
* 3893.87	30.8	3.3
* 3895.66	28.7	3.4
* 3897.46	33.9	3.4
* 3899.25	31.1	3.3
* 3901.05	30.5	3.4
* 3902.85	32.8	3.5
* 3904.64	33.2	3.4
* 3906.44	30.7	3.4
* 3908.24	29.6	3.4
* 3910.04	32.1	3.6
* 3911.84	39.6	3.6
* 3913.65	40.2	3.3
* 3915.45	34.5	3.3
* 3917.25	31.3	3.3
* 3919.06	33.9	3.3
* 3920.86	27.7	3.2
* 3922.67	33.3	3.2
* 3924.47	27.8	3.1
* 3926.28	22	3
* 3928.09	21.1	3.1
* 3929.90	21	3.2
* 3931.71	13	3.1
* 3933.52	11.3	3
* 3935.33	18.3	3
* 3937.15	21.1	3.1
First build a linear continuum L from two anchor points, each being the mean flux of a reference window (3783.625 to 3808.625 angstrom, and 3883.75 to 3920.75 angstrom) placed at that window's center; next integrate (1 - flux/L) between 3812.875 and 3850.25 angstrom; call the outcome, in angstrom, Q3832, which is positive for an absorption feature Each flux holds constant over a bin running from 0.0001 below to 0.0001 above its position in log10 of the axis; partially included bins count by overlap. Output 9.26 angstrom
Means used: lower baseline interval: 28.2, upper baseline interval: 31.8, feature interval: 22.1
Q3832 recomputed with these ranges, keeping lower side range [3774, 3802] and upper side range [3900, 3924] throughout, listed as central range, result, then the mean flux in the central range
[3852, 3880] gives 6.1 angstrom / 24.7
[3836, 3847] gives 2.4 angstrom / 24.1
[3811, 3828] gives 3.8 angstrom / 23.4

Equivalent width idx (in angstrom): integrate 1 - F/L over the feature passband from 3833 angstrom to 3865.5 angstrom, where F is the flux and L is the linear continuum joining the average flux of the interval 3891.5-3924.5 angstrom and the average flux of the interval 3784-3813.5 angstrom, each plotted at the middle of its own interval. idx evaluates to 6.95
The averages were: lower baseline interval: 28.1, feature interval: 23.7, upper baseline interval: 32.3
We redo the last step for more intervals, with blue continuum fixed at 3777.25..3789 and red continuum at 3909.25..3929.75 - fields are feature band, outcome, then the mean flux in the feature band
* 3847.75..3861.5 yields 4.1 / 22.3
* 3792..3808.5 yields 2.5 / 27.6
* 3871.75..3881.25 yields 2.2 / 24.3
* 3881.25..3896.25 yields 1.0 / 29.1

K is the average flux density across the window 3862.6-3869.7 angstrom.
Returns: 29.7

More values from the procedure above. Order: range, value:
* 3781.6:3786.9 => 36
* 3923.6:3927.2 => 24.8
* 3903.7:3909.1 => 31.2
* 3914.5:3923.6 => 32.2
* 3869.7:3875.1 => 24.7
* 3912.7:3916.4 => 37.3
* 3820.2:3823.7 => 19.9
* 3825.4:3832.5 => 20.4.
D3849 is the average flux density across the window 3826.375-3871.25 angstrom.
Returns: 23.4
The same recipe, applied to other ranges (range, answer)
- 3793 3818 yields 27.5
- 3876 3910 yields 29.3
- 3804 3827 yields 25.4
